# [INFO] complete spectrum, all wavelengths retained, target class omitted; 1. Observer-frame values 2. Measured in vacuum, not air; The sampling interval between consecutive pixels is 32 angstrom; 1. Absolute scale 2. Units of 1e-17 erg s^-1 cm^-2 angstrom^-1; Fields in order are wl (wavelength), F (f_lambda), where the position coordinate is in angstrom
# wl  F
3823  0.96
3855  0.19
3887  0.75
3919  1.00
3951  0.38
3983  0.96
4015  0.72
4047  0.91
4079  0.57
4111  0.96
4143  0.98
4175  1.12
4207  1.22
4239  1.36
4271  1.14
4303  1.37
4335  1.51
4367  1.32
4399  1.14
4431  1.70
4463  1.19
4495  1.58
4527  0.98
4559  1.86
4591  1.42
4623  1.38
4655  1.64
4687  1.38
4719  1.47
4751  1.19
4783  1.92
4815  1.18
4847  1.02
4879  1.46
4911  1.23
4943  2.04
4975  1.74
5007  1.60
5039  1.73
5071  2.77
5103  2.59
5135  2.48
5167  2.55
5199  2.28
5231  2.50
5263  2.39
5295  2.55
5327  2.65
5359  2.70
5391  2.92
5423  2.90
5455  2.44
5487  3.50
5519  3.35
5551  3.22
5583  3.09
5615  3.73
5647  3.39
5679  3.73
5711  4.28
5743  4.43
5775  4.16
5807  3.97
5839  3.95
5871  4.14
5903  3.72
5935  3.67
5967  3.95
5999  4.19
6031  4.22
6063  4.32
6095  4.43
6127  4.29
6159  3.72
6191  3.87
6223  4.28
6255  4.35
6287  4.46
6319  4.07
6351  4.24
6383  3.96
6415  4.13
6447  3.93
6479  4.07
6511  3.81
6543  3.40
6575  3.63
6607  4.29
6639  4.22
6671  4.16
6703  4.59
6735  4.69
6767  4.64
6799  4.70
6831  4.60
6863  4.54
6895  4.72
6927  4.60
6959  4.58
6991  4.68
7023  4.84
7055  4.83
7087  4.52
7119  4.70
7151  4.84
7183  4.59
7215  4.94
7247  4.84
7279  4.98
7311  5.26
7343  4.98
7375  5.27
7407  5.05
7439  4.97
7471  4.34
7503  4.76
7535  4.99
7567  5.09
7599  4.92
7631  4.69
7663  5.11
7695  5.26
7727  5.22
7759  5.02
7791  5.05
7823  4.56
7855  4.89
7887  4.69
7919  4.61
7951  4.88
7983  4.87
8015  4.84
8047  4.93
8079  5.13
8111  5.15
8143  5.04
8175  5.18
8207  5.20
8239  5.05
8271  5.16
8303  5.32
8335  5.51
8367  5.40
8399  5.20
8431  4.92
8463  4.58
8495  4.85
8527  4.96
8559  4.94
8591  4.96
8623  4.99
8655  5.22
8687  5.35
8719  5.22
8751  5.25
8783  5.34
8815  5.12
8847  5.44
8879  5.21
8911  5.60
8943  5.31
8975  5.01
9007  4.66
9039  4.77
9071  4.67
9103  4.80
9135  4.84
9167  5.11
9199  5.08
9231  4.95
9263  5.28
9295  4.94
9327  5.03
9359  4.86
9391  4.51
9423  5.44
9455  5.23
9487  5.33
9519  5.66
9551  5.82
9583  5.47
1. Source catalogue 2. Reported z 0.268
